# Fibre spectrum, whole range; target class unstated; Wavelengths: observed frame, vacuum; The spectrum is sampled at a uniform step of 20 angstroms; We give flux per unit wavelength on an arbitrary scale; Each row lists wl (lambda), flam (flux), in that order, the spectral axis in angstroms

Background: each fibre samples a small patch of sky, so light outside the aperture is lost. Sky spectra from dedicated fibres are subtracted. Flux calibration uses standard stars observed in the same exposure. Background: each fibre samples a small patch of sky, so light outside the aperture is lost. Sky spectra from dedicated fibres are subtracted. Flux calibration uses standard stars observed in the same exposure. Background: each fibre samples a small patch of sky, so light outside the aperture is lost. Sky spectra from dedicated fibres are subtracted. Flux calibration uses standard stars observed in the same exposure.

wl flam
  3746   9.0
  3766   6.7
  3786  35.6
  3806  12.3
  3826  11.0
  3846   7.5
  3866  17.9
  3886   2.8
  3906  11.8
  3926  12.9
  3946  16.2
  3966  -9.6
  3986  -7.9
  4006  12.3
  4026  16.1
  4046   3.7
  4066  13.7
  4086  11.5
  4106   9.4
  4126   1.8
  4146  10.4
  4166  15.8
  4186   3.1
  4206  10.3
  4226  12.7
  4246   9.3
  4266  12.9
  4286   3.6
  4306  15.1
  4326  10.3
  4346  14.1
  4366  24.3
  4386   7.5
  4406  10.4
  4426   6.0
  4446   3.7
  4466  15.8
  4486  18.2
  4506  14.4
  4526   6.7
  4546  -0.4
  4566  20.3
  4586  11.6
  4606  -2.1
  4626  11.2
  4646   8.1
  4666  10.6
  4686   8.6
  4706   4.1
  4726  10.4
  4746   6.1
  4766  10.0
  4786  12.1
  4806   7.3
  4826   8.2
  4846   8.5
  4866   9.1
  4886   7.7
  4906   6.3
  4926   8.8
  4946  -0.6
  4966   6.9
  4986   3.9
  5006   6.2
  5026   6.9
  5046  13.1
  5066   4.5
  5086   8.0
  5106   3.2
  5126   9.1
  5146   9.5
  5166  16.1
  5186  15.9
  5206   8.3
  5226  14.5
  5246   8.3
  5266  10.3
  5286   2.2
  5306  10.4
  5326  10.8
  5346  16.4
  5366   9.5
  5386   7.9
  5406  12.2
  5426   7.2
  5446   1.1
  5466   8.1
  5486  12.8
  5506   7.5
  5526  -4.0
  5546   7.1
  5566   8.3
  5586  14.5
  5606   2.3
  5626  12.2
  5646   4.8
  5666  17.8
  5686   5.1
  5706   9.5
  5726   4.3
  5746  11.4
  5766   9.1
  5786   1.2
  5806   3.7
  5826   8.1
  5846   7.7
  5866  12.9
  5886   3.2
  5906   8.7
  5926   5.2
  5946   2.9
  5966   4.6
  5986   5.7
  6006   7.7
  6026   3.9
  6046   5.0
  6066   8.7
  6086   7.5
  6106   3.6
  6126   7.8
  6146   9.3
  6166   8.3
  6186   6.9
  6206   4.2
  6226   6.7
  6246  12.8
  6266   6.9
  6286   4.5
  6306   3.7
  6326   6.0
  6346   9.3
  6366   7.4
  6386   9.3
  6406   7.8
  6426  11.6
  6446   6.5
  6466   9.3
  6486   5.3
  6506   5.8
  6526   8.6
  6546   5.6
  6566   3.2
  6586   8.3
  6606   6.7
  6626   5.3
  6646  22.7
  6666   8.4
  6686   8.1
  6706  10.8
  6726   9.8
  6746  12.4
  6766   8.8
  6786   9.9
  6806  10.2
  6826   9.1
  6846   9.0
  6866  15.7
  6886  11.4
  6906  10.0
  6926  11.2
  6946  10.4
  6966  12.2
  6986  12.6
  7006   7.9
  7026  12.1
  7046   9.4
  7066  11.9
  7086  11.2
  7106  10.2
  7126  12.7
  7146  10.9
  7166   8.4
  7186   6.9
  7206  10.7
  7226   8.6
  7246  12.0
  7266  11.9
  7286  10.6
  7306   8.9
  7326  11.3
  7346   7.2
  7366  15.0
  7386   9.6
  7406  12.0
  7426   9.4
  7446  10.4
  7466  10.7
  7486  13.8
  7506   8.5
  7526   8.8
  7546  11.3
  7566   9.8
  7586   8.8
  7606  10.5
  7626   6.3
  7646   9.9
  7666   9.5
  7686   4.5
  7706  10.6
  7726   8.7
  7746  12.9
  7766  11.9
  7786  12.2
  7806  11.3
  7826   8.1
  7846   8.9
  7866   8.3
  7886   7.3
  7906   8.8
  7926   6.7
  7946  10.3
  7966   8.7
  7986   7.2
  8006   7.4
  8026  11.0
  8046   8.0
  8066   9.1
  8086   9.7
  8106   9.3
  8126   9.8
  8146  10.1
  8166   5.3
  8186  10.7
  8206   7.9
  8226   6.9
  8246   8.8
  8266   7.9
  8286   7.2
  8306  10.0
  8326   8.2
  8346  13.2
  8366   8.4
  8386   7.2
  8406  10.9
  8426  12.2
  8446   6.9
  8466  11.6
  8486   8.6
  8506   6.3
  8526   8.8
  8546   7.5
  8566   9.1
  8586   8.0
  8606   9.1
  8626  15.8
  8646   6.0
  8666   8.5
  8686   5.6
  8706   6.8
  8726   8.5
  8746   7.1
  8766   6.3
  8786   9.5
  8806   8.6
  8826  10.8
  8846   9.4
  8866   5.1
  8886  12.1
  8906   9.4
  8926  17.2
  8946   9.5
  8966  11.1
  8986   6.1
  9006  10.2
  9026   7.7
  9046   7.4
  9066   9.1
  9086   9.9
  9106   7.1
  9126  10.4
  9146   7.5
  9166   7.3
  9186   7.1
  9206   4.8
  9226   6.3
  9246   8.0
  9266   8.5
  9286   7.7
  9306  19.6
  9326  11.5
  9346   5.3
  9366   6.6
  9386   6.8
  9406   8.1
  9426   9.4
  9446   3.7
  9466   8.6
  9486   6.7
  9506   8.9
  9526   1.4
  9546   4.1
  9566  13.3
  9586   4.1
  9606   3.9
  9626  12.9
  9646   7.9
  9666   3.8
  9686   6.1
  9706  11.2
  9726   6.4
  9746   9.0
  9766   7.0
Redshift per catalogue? 0.782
